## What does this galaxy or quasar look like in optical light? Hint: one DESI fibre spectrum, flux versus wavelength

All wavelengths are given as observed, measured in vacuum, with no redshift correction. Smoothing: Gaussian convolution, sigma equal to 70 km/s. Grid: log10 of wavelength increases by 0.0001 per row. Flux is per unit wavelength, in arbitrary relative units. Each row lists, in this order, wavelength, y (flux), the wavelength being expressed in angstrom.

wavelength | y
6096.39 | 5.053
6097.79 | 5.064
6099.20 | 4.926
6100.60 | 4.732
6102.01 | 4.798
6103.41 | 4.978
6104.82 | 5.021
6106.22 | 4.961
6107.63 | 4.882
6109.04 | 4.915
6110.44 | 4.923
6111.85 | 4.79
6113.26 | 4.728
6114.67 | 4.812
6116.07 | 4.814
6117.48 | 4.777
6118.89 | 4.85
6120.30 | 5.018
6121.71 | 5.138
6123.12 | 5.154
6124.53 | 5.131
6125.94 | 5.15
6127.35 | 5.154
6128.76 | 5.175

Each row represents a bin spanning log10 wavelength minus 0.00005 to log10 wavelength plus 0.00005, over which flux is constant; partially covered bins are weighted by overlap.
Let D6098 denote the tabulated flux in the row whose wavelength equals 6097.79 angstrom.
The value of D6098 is 5.064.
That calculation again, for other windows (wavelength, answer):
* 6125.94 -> 5.15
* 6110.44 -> 4.923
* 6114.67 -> 4.812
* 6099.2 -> 4.926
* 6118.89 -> 4.85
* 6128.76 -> 5.175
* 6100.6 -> 4.732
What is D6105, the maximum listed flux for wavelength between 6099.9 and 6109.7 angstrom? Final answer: 5.021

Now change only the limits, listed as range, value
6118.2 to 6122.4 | 5.138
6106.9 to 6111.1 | 4.923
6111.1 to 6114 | 4.79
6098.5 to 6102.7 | 4.926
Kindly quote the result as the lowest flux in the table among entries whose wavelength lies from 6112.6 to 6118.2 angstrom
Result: 4.728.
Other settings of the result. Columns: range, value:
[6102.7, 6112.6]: 4.79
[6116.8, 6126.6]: 4.777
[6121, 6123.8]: 5.138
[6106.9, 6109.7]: 4.882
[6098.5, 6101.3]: 4.732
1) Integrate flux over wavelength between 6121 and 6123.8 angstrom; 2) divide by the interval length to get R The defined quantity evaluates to 5.14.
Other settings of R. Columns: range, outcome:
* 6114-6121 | 4.86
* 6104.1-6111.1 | 4.94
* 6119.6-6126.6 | 5.12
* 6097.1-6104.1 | 4.9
